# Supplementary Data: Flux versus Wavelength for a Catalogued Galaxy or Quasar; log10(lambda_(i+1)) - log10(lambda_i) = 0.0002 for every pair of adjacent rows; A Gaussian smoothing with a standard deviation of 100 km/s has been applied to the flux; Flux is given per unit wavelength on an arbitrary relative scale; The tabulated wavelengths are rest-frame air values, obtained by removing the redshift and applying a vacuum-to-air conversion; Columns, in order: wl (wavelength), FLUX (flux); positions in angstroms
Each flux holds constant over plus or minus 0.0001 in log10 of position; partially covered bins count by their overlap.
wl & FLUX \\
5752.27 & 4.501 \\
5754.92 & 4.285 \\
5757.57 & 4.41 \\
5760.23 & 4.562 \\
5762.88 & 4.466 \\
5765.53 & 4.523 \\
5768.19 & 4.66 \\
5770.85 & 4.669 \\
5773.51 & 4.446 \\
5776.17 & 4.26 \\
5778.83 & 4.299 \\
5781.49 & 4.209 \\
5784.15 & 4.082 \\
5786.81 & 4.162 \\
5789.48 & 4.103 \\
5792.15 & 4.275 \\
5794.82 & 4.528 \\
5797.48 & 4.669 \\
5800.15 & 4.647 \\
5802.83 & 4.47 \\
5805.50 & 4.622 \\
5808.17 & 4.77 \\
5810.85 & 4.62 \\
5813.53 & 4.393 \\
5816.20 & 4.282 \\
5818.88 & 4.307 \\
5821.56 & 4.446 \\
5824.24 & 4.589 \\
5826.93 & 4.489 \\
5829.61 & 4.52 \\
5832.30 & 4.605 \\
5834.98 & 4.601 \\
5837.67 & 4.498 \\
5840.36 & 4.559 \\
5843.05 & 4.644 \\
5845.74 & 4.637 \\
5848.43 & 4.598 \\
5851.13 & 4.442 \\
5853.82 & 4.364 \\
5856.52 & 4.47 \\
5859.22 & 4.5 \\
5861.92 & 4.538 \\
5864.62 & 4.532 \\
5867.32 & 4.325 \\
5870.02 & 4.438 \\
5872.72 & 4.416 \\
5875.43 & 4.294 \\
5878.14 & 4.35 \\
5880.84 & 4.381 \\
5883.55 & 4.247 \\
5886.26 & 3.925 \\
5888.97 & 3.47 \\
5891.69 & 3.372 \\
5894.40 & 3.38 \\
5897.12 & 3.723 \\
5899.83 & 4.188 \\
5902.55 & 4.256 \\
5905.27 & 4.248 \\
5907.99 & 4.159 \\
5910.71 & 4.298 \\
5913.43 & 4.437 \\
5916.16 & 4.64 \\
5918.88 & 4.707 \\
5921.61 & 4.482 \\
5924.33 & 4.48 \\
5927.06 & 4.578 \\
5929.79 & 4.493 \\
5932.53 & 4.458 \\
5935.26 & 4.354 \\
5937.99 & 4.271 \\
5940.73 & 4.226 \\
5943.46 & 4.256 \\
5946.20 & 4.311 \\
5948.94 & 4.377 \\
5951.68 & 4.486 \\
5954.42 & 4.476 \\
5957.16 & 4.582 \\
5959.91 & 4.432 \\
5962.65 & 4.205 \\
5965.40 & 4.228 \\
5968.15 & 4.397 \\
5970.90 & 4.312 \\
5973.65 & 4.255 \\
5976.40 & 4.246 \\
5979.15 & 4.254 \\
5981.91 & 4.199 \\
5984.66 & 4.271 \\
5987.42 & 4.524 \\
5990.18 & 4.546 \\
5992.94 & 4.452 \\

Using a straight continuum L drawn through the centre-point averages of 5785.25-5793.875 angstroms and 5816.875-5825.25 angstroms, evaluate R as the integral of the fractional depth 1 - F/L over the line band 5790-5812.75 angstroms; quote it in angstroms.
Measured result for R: -1.5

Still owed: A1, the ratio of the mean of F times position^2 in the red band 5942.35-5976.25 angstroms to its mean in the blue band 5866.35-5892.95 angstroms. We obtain 1.1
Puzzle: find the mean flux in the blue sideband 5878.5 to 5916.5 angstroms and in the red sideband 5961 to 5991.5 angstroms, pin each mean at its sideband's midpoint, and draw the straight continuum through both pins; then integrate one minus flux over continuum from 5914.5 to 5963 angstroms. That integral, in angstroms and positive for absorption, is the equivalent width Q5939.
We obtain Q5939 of -3.0 angstroms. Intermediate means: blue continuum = 4.04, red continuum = 4.31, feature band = 4.44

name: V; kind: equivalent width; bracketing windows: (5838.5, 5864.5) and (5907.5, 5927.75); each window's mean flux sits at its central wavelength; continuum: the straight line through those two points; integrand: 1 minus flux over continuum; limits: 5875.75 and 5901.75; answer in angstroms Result 3.4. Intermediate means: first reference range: 4.53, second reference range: 4.48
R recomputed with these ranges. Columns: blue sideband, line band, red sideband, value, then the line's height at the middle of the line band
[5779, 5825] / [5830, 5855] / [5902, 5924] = -0.8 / 4.42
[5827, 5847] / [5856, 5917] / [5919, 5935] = 4.6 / 4.54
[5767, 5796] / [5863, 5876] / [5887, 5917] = -1.0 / 4.09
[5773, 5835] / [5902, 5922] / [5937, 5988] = -0.2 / 4.36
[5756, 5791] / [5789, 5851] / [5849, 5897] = -3.4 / 4.29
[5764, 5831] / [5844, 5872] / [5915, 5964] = -0.3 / 4.44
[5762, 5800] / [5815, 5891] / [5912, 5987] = -0.2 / 4.39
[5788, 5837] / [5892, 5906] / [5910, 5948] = 1.7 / 4.45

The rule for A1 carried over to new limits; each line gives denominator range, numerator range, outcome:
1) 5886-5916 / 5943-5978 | 1.12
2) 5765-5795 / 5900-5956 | 1.07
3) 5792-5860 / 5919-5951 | 1.01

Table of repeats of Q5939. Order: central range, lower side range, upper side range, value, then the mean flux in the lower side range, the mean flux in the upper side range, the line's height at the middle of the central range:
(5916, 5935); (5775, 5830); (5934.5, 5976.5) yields -0.8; 4.42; 4.34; 4.36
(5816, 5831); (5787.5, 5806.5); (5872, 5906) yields -0.4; 4.46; 4.01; 4.33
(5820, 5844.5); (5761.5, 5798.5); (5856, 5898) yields -1.7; 4.38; 4.14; 4.25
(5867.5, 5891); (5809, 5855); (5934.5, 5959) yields 1.5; 4.51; 4.37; 4.45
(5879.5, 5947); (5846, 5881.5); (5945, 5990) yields 2.8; 4.44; 4.35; 4.4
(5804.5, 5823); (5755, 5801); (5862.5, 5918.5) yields -0.7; 4.4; 4.17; 4.33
